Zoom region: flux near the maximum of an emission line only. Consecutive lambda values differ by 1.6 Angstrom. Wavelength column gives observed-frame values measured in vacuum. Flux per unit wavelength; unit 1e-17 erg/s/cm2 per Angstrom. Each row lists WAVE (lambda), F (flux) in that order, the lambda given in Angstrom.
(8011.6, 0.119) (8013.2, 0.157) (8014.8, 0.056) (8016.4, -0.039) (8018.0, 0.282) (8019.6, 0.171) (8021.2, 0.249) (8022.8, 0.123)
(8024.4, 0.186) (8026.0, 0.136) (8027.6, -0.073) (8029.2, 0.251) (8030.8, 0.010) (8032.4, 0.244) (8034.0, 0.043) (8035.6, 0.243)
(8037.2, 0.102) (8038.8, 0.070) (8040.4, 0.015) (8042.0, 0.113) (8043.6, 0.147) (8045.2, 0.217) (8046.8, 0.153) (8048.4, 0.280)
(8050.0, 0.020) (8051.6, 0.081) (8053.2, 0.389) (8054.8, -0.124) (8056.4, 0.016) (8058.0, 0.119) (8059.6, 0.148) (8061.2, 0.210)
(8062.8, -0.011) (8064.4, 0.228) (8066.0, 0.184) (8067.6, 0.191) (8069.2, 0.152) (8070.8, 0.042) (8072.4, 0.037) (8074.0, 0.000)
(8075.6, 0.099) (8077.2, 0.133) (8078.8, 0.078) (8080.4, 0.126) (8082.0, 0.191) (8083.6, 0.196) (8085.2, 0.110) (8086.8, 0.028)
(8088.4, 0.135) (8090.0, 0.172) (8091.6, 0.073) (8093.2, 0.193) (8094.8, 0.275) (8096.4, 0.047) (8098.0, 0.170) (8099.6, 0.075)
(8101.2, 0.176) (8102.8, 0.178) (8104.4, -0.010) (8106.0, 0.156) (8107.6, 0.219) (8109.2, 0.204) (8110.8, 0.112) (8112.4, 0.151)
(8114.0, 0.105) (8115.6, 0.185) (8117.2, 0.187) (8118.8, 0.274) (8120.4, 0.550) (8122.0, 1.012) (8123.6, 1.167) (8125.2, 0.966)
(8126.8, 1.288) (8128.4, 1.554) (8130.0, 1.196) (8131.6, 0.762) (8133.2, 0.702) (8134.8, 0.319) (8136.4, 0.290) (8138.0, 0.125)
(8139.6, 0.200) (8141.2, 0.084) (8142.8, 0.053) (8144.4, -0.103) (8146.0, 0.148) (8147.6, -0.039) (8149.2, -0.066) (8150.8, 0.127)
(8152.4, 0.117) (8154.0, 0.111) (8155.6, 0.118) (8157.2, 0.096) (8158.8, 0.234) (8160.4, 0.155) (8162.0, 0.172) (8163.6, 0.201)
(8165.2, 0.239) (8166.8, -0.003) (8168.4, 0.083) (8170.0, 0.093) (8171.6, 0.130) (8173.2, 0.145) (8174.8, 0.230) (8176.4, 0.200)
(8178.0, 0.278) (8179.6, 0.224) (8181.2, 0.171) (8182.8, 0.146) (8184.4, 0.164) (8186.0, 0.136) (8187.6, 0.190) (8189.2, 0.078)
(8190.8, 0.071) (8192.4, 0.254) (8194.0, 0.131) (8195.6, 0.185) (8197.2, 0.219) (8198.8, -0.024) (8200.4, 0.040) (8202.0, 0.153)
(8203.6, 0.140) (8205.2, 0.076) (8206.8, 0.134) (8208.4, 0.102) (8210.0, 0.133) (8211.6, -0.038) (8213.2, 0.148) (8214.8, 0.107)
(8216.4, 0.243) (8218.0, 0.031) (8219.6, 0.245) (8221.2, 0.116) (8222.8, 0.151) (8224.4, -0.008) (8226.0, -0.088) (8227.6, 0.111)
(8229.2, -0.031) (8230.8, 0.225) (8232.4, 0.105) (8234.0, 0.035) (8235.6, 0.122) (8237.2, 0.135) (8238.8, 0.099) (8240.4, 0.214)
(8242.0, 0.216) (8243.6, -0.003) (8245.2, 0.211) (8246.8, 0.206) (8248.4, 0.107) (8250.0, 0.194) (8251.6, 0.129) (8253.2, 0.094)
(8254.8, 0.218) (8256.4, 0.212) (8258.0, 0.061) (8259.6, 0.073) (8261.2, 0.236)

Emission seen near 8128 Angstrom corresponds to [O II] 3727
